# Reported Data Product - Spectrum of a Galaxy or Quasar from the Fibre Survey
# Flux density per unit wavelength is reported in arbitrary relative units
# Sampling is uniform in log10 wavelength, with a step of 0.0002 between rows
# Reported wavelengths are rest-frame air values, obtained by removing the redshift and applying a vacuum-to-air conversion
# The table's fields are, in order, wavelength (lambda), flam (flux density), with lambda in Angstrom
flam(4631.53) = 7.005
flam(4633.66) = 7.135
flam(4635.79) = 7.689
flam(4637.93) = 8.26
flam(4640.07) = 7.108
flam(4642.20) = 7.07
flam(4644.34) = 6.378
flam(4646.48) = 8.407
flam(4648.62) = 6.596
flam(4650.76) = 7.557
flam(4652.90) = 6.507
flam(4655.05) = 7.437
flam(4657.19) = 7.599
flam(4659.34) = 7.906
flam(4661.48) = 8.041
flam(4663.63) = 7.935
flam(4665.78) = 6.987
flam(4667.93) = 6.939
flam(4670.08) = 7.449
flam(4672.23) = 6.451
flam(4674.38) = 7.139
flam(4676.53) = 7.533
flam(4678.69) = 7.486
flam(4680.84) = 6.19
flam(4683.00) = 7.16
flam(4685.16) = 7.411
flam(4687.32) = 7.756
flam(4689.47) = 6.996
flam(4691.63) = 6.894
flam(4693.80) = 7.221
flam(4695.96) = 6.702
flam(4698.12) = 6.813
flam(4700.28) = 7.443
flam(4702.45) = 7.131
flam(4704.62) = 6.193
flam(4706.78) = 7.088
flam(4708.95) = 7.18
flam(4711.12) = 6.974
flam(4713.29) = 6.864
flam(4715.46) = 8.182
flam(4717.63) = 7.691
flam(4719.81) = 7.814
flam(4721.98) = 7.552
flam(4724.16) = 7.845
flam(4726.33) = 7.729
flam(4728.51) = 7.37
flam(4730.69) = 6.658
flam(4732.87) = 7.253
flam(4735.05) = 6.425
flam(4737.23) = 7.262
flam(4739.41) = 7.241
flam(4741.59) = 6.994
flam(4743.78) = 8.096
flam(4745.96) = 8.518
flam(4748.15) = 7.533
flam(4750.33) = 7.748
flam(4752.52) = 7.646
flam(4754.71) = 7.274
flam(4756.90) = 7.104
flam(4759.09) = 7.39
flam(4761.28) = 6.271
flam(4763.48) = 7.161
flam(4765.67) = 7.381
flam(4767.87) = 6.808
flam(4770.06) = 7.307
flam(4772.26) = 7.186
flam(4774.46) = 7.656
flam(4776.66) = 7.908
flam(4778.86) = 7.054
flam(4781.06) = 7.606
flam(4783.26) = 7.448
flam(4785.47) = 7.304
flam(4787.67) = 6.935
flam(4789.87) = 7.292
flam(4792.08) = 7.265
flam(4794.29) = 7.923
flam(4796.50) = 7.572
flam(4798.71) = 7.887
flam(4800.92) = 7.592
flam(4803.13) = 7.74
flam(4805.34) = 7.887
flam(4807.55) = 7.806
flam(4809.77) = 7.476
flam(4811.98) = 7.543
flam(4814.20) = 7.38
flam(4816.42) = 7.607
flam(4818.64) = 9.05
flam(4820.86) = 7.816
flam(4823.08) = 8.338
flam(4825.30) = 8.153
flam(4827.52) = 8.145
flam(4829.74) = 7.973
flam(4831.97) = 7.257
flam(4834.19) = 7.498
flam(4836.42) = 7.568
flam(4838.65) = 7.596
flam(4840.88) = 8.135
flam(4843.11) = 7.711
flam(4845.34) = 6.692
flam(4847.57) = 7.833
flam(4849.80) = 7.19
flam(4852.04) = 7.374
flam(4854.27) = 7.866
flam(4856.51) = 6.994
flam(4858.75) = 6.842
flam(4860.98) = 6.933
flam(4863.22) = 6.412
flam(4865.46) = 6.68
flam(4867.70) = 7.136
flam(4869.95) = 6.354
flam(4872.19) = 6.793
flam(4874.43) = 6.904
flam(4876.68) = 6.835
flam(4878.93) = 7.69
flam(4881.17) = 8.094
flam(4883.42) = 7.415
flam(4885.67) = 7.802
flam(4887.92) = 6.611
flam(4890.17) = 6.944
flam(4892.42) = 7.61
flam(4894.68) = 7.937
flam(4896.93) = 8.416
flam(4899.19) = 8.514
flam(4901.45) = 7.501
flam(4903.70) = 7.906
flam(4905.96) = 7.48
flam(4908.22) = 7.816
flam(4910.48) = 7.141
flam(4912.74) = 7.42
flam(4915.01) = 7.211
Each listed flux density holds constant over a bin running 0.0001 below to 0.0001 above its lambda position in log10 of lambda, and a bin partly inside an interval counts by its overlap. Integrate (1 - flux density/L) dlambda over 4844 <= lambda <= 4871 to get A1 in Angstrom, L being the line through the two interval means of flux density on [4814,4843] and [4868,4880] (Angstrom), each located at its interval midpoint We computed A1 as 0.9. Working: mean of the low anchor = 7.89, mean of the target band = 7.03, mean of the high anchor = 6.92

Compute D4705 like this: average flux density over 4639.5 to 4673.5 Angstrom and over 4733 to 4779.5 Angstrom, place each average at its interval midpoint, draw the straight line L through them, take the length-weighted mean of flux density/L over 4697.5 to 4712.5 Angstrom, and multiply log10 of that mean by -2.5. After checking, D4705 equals 0.05 mag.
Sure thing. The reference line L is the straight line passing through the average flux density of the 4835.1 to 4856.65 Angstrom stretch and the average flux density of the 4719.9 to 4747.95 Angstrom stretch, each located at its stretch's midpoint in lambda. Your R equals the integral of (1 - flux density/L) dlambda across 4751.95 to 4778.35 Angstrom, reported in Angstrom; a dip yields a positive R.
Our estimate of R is 0.7 Angstrom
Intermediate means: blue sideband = 7.43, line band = 7.24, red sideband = 7.52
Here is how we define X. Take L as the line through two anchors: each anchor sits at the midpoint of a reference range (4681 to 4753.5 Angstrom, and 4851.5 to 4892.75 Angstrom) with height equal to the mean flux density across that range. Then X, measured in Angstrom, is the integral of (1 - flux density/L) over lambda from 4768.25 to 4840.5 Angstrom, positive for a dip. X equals -4.6 Angstrom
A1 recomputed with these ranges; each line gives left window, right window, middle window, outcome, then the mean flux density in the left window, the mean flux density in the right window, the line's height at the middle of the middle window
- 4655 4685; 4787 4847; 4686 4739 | 1.48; 7.3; 7.7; 7.42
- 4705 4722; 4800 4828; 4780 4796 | 0.72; 7.36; 7.88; 7.75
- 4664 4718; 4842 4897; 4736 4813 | -3.05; 7.12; 7.22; 7.17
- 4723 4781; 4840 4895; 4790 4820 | -1.85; 7.34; 7.22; 7.29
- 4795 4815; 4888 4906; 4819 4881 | 2.49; 7.66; 7.74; 7.7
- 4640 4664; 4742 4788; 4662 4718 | 1.78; 7.38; 7.4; 7.38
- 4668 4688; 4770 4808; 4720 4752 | -0.50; 7.15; 7.52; 7.34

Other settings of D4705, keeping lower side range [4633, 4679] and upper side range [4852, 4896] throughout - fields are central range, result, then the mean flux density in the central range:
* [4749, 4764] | 0.00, 7.24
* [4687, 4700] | 0.04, 7.05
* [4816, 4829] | -0.14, 8.21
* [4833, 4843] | -0.07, 7.7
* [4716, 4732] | -0.04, 7.54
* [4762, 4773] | 0.02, 7.13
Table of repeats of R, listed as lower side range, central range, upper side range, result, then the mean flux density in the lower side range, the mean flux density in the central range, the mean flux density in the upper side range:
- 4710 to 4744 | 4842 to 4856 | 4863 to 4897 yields -0.36 Angstrom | 7.35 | 7.43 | 7.21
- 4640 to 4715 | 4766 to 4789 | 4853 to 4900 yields -0.33 Angstrom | 7.17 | 7.32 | 7.27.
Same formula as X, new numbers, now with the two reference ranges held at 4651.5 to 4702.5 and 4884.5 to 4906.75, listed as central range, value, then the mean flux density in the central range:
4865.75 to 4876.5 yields 1.2 Angstrom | 6.79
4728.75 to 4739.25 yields 0.5 Angstrom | 6.97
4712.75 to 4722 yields -0.5 Angstrom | 7.67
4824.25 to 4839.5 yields -0.4 Angstrom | 7.74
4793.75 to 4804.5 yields -0.4 Angstrom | 7.74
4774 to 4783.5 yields -0.1 Angstrom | 7.54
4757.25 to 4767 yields 0.5 Angstrom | 7.05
